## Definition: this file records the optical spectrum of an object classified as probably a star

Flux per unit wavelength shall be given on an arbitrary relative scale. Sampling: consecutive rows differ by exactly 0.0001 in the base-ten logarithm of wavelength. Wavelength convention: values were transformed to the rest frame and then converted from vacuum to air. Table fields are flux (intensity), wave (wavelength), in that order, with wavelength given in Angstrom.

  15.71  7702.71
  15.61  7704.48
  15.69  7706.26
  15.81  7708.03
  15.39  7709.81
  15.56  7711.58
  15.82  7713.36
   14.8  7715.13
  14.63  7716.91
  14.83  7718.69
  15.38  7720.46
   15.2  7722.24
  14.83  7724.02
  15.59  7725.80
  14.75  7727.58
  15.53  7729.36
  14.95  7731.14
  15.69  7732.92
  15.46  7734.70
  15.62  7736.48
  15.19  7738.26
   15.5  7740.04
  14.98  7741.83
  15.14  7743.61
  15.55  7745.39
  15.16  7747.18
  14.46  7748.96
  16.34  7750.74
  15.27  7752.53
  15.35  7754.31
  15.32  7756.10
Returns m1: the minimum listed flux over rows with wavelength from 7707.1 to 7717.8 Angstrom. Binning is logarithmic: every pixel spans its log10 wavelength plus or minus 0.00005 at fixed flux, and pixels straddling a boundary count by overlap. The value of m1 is 14.63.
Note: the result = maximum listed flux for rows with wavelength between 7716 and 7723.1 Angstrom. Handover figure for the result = 15.38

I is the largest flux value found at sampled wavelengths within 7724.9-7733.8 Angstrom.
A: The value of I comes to 15.69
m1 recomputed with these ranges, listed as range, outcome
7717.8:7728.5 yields 14.75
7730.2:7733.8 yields 14.95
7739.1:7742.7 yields 14.98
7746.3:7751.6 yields 14.46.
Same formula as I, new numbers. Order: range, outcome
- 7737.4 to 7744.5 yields 15.5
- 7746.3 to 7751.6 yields 16.34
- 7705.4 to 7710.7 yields 15.81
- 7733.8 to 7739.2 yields 15.62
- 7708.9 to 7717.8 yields 15.82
